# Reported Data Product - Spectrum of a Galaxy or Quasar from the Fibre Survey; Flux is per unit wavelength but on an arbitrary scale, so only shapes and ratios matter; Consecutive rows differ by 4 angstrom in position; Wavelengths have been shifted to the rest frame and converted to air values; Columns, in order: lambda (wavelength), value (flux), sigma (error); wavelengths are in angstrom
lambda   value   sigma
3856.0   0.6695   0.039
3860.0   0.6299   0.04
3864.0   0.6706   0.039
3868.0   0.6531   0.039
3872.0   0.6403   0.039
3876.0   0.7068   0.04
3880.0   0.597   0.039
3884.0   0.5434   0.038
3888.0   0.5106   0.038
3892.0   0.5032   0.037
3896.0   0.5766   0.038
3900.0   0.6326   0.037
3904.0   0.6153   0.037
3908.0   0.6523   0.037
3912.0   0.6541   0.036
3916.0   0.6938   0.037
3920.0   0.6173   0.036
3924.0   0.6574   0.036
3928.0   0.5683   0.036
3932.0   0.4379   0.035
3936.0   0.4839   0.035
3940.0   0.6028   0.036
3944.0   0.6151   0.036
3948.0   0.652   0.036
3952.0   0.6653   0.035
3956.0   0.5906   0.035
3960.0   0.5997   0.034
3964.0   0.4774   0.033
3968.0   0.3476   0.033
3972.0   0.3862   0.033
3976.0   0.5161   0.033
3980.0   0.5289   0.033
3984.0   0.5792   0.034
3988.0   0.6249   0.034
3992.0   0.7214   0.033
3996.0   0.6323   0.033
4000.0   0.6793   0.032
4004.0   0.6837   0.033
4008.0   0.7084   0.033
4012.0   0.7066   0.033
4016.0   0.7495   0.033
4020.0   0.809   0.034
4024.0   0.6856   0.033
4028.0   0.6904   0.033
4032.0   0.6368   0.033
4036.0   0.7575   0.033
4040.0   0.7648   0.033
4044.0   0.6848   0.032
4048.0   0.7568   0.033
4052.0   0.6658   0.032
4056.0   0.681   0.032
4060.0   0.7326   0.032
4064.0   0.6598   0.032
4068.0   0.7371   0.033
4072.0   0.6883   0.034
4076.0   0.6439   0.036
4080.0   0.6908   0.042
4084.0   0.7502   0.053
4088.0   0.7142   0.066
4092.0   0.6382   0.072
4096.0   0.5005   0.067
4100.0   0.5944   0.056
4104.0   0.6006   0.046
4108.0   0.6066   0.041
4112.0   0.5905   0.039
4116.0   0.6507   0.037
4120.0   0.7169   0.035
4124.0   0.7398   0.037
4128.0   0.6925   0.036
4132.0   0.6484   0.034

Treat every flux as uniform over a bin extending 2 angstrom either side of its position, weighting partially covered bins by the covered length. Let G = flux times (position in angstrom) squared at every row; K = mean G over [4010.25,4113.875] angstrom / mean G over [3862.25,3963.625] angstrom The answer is 1.2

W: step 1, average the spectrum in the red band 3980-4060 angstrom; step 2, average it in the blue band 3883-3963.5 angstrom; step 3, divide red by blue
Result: 1.2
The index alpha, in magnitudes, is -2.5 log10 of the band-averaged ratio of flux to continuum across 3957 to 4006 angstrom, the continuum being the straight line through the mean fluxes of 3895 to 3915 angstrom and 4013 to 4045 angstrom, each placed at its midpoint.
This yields 0.216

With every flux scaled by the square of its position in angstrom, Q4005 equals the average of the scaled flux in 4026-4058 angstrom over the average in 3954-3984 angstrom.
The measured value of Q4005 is 1.5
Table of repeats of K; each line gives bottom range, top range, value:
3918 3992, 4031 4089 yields 1.33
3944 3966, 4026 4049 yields 1.24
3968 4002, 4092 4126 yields 1.17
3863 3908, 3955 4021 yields 1.06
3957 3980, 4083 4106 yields 1.40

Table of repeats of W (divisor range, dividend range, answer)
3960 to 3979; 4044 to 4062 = 1.55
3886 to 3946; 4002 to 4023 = 1.24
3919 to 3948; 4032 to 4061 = 1.25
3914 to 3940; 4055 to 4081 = 1.19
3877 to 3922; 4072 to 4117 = 1.06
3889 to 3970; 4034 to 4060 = 1.24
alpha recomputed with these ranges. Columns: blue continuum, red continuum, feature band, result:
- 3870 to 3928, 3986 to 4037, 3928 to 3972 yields 0.201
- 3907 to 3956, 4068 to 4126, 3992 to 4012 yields -0.093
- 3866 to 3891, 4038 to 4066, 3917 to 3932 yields 0.062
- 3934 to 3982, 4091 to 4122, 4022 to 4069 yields -0.207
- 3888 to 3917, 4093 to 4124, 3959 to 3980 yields 0.297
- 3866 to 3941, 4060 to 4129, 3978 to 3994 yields 0.020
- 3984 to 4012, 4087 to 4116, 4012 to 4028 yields -0.123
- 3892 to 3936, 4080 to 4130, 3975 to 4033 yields -0.071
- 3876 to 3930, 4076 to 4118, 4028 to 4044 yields -0.141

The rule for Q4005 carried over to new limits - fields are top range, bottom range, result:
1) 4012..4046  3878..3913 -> 1.32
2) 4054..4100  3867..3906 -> 1.24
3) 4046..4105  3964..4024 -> 1.13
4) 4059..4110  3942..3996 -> 1.23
